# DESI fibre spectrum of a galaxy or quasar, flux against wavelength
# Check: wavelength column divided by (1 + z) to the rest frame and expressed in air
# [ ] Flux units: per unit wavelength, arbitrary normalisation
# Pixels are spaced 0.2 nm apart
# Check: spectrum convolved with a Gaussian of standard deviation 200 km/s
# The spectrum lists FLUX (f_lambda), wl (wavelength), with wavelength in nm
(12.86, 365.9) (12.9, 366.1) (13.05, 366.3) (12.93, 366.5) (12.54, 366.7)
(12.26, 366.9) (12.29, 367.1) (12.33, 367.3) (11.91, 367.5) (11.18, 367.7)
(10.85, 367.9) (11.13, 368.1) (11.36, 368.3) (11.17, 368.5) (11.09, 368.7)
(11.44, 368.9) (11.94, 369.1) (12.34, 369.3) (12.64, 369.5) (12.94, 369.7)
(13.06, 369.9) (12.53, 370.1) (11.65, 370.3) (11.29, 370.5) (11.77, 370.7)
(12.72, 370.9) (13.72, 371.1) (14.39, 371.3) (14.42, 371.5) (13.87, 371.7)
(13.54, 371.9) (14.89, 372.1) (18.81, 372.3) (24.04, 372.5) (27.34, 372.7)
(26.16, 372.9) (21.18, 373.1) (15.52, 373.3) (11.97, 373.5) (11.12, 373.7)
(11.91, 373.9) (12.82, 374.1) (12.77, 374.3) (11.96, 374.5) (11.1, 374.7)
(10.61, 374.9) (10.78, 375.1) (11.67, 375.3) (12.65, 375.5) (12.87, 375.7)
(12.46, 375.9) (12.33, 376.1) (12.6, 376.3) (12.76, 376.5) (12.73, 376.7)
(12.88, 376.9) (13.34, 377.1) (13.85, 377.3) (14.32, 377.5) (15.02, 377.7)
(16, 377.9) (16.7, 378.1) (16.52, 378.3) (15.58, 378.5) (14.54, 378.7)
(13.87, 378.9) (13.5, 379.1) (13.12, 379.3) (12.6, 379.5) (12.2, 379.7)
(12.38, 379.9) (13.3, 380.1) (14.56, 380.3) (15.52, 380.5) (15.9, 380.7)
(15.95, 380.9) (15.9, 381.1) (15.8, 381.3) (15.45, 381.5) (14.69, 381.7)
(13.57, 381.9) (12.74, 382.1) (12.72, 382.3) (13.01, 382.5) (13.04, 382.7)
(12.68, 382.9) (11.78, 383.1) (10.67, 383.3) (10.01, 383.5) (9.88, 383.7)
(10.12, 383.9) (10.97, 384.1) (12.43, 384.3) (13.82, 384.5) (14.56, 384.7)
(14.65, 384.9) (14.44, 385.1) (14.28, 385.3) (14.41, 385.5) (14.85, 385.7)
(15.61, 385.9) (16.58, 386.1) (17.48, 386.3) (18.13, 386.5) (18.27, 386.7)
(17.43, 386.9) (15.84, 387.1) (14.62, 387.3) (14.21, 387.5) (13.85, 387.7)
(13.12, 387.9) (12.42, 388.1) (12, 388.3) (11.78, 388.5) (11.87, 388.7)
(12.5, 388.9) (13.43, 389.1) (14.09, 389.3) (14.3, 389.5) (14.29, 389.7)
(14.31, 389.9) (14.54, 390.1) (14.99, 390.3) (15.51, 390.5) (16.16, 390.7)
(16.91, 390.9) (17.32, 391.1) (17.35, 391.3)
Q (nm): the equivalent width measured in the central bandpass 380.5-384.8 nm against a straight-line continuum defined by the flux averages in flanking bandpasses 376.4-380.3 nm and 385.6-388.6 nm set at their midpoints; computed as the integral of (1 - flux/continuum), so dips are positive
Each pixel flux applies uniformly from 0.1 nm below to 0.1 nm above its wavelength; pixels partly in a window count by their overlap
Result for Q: 0.390 nm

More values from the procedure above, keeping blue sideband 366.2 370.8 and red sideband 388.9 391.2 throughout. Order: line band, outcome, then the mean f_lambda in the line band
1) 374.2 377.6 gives 0.15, 12.5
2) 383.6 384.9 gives 0.18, 12.2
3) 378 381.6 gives -0.29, 14.6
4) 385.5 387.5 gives -0.25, 16.3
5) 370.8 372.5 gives -0.37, 15.1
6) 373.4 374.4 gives 0.05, 12.1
